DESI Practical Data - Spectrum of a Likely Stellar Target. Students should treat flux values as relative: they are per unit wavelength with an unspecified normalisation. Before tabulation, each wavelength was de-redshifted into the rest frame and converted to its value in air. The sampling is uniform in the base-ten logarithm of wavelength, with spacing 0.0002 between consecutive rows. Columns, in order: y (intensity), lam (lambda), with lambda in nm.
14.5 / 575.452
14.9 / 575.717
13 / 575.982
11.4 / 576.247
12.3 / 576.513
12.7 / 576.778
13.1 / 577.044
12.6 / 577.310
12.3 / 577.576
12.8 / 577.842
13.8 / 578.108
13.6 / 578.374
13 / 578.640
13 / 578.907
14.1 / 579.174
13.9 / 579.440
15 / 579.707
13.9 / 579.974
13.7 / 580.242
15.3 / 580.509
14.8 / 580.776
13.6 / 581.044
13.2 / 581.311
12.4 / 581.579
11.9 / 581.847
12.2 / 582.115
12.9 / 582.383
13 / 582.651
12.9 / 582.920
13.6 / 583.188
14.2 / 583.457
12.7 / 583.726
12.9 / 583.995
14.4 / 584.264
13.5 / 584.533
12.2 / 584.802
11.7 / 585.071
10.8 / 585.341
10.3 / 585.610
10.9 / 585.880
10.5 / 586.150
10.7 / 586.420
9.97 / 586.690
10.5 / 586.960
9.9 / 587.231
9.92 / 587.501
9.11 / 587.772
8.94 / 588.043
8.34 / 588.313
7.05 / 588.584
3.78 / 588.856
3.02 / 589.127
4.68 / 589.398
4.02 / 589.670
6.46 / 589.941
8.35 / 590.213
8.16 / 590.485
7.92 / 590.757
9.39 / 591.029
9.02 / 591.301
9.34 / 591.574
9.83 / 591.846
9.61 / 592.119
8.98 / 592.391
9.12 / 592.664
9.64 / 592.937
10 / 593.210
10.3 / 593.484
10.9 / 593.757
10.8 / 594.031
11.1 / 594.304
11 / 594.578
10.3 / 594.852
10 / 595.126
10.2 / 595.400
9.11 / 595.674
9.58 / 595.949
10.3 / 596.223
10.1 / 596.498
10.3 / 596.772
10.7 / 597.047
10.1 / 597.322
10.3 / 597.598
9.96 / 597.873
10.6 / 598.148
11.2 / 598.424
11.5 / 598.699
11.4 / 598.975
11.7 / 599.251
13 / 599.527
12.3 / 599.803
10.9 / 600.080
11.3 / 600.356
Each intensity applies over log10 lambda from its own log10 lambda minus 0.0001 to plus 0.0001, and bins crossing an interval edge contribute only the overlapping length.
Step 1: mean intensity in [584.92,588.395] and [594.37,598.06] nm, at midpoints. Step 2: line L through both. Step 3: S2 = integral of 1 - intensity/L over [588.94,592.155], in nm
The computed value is 0.89 nm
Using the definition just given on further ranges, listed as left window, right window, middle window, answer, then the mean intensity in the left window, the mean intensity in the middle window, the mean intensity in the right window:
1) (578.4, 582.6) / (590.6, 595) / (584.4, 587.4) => 0.23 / 13.5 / 11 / 9.82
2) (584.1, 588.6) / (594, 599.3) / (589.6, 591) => 0.43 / 10.6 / 7.31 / 10.5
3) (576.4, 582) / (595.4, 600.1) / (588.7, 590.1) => 0.87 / 13.4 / 4.49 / 10.7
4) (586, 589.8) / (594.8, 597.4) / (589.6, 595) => -0.11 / 7.9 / 9.28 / 10.1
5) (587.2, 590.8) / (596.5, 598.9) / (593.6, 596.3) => -0.26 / 7.02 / 10.3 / 10.6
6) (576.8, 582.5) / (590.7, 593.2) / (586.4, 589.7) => 0.92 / 13.4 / 7.69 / 9.29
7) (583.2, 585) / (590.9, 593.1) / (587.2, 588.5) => 0.27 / 13.3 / 9.11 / 9.38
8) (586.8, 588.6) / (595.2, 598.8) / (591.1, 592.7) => 0.06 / 9.26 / 9.33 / 10.3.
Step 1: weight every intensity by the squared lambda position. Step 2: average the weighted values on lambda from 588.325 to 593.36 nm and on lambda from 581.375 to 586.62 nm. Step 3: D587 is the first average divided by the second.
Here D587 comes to 0.6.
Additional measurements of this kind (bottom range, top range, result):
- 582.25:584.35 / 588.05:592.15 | 0.56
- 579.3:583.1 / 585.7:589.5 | 0.64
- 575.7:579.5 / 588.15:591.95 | 0.57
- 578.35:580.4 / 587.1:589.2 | 0.57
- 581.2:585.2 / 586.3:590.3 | 0.60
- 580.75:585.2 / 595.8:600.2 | 0.88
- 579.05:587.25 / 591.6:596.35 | 0.82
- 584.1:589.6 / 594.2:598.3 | 1.12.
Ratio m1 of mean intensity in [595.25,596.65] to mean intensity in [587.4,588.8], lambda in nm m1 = 1.18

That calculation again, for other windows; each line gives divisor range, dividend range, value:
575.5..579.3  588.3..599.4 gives 0.71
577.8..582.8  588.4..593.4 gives 0.57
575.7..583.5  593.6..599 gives 0.79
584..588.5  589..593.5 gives 0.75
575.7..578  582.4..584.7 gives 1.05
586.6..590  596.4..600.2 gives 1.50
